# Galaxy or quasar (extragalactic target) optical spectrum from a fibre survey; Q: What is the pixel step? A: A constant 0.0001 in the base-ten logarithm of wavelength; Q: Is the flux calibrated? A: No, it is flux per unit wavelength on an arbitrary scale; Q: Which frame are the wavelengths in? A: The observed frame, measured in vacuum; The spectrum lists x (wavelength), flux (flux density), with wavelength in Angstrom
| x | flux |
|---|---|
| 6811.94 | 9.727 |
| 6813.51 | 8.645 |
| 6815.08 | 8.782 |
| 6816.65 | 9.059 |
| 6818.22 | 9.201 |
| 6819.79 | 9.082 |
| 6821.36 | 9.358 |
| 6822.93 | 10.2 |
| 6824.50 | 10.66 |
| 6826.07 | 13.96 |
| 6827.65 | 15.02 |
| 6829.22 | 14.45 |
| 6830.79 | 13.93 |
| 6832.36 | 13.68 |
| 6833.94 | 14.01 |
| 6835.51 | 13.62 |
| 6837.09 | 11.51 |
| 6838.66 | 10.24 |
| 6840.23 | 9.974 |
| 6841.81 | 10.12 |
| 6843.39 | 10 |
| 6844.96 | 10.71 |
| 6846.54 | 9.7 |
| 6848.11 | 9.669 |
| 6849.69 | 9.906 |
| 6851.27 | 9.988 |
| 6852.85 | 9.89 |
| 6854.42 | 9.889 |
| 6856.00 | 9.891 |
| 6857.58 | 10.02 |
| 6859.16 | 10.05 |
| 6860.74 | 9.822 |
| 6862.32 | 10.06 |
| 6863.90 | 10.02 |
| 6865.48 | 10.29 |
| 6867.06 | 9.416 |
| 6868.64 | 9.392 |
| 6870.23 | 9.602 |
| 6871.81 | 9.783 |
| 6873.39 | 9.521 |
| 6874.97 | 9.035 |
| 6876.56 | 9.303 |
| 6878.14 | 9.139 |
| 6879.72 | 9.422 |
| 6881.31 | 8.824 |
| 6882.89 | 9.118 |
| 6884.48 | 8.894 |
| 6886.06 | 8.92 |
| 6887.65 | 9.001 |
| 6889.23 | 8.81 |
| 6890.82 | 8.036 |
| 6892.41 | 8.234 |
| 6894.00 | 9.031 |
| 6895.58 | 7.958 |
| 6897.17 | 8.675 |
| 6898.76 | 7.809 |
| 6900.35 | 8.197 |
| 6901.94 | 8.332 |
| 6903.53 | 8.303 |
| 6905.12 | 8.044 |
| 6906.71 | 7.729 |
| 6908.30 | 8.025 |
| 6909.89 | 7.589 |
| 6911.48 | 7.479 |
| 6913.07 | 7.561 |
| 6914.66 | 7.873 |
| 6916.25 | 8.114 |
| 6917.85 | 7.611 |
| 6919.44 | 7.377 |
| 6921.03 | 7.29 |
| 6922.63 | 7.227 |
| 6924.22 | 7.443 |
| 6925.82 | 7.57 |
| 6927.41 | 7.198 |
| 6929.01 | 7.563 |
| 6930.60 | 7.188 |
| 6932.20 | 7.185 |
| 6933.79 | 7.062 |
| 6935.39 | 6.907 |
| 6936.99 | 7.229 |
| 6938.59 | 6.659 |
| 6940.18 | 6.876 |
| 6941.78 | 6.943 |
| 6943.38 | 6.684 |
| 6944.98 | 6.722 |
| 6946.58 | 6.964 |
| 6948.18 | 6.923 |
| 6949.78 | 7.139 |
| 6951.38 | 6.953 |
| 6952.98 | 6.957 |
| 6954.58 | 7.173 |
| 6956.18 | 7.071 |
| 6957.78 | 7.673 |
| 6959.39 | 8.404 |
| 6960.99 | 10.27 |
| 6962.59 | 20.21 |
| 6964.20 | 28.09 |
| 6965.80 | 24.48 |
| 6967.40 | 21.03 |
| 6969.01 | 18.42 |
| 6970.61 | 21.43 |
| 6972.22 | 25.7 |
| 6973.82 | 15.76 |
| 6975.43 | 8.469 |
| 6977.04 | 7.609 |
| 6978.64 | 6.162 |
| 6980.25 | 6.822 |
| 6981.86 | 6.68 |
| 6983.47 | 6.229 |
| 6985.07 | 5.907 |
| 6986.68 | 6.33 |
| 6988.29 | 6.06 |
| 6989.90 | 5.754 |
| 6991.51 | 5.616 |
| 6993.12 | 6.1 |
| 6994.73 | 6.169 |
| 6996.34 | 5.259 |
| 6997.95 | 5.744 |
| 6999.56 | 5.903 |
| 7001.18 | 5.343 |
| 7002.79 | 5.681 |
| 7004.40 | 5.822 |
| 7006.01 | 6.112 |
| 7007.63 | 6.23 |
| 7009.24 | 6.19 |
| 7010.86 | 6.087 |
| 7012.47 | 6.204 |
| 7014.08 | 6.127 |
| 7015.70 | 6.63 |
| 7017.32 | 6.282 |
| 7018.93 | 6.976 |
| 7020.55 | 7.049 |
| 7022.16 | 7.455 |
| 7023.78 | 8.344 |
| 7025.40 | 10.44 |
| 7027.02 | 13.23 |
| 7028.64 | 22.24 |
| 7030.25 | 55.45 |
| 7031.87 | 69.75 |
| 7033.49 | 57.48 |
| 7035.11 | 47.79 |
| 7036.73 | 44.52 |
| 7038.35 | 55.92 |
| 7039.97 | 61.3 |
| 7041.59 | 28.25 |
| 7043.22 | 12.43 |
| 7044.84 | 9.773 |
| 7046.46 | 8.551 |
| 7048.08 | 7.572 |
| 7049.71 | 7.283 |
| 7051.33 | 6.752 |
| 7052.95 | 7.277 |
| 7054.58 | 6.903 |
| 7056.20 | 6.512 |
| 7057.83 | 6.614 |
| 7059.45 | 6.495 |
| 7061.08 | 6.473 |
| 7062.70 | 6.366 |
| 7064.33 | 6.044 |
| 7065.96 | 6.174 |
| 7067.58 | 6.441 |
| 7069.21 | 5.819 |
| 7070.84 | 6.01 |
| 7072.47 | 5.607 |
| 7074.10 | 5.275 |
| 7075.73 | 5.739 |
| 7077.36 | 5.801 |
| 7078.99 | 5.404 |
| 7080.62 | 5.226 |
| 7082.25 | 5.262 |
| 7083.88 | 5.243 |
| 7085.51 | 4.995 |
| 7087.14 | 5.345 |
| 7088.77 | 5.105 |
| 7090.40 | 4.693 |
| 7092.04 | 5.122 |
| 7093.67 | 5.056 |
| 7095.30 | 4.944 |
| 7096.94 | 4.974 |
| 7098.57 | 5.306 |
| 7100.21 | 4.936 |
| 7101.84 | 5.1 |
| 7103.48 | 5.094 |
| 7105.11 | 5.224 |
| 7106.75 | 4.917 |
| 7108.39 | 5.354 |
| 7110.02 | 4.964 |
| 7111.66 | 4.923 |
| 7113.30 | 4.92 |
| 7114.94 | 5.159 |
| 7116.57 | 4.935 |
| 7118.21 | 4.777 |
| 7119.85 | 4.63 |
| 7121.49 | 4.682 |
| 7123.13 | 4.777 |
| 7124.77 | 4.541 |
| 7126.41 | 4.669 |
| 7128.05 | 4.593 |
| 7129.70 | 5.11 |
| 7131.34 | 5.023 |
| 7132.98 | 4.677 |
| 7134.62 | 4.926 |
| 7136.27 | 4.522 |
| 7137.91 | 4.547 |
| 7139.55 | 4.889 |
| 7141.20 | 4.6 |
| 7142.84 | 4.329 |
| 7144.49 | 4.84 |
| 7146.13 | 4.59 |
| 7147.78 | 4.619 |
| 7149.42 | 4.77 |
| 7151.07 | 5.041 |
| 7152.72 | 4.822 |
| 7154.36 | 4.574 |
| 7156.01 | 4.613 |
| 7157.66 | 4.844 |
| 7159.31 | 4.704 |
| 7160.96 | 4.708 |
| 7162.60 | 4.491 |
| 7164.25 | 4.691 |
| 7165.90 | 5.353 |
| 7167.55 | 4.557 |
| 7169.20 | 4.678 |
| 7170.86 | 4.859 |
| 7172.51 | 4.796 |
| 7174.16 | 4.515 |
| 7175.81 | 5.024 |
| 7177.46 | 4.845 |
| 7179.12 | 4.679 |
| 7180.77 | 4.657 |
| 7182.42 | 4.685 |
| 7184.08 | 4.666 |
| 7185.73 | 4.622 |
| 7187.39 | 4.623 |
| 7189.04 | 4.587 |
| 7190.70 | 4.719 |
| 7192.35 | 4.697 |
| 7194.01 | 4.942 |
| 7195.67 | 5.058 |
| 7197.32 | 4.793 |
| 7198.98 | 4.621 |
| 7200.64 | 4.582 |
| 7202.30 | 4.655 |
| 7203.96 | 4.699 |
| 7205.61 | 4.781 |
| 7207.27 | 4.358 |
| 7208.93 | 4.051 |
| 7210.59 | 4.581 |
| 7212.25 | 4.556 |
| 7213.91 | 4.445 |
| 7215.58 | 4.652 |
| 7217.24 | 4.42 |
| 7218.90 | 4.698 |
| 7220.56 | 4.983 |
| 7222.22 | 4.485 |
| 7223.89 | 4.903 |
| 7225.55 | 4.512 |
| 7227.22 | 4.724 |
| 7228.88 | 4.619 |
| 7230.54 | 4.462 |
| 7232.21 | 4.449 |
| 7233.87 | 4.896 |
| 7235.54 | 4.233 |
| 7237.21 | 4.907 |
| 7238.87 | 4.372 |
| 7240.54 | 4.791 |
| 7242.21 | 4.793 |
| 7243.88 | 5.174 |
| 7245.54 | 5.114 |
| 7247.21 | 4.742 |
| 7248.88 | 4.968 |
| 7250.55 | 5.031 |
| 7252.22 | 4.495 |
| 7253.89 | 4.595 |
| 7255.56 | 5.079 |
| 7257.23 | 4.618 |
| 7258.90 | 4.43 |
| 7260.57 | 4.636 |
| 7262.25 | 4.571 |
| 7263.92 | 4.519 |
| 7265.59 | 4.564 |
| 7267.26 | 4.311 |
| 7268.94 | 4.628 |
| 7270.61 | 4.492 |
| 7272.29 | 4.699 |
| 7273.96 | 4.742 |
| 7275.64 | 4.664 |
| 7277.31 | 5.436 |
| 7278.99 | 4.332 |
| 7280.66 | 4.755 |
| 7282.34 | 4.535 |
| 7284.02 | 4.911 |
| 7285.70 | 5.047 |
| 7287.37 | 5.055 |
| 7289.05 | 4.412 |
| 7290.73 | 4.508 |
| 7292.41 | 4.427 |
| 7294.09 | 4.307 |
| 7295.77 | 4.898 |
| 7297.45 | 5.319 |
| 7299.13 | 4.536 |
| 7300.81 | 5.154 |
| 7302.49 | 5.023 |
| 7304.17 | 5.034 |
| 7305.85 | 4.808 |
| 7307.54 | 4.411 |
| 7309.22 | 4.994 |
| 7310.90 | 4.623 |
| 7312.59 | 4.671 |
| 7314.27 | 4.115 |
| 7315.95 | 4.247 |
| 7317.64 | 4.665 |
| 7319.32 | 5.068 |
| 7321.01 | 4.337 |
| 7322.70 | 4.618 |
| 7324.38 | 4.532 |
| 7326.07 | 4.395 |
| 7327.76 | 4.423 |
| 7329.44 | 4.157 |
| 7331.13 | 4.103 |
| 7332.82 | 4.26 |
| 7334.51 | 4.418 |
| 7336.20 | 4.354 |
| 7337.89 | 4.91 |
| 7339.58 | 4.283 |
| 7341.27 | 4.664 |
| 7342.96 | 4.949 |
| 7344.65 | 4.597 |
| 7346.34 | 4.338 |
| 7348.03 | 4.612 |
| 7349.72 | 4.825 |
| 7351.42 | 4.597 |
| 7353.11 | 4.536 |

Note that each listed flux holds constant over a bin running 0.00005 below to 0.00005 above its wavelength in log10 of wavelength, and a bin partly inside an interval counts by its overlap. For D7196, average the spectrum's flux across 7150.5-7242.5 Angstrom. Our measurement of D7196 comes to 4.68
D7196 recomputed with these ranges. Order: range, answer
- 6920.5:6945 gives 7.12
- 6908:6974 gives 10.1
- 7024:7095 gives 15.4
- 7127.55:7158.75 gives 4.73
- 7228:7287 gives 4.71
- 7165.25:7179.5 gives 4.81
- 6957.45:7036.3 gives 14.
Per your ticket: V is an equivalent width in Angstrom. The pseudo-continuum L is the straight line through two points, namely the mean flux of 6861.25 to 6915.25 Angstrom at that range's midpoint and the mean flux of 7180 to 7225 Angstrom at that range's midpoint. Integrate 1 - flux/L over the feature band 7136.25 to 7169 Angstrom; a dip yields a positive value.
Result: 3.6 Angstrom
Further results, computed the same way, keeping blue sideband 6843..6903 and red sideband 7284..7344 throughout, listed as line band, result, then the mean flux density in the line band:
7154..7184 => 6.94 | 4.74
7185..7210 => 5.17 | 4.65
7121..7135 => 3.87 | 4.78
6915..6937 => 3.48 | 7.37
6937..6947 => 2.03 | 6.84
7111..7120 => 2.44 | 4.91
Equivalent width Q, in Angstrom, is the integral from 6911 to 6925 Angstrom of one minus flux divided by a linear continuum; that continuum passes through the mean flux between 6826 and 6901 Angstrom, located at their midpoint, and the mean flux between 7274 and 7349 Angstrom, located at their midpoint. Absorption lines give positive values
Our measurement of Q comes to 2.79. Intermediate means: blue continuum 10.1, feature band 7.56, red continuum 4.64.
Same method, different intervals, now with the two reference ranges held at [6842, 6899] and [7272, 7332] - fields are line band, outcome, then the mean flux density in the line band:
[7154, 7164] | 2.5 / 4.66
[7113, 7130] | 4.8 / 4.79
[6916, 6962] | 6.8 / 7.37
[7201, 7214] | 2.7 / 4.52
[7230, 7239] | 1.4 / 4.57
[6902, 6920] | 2.3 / 7.82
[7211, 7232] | 3.5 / 4.61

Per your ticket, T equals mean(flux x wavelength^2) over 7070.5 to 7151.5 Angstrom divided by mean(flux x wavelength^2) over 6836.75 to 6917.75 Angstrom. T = 0.58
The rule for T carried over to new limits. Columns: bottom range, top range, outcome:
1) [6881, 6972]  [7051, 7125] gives 0.61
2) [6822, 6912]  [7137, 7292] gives 0.52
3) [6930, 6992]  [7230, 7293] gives 0.51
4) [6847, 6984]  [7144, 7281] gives 0.54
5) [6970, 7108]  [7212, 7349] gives 0.44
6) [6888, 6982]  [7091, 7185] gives 0.53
